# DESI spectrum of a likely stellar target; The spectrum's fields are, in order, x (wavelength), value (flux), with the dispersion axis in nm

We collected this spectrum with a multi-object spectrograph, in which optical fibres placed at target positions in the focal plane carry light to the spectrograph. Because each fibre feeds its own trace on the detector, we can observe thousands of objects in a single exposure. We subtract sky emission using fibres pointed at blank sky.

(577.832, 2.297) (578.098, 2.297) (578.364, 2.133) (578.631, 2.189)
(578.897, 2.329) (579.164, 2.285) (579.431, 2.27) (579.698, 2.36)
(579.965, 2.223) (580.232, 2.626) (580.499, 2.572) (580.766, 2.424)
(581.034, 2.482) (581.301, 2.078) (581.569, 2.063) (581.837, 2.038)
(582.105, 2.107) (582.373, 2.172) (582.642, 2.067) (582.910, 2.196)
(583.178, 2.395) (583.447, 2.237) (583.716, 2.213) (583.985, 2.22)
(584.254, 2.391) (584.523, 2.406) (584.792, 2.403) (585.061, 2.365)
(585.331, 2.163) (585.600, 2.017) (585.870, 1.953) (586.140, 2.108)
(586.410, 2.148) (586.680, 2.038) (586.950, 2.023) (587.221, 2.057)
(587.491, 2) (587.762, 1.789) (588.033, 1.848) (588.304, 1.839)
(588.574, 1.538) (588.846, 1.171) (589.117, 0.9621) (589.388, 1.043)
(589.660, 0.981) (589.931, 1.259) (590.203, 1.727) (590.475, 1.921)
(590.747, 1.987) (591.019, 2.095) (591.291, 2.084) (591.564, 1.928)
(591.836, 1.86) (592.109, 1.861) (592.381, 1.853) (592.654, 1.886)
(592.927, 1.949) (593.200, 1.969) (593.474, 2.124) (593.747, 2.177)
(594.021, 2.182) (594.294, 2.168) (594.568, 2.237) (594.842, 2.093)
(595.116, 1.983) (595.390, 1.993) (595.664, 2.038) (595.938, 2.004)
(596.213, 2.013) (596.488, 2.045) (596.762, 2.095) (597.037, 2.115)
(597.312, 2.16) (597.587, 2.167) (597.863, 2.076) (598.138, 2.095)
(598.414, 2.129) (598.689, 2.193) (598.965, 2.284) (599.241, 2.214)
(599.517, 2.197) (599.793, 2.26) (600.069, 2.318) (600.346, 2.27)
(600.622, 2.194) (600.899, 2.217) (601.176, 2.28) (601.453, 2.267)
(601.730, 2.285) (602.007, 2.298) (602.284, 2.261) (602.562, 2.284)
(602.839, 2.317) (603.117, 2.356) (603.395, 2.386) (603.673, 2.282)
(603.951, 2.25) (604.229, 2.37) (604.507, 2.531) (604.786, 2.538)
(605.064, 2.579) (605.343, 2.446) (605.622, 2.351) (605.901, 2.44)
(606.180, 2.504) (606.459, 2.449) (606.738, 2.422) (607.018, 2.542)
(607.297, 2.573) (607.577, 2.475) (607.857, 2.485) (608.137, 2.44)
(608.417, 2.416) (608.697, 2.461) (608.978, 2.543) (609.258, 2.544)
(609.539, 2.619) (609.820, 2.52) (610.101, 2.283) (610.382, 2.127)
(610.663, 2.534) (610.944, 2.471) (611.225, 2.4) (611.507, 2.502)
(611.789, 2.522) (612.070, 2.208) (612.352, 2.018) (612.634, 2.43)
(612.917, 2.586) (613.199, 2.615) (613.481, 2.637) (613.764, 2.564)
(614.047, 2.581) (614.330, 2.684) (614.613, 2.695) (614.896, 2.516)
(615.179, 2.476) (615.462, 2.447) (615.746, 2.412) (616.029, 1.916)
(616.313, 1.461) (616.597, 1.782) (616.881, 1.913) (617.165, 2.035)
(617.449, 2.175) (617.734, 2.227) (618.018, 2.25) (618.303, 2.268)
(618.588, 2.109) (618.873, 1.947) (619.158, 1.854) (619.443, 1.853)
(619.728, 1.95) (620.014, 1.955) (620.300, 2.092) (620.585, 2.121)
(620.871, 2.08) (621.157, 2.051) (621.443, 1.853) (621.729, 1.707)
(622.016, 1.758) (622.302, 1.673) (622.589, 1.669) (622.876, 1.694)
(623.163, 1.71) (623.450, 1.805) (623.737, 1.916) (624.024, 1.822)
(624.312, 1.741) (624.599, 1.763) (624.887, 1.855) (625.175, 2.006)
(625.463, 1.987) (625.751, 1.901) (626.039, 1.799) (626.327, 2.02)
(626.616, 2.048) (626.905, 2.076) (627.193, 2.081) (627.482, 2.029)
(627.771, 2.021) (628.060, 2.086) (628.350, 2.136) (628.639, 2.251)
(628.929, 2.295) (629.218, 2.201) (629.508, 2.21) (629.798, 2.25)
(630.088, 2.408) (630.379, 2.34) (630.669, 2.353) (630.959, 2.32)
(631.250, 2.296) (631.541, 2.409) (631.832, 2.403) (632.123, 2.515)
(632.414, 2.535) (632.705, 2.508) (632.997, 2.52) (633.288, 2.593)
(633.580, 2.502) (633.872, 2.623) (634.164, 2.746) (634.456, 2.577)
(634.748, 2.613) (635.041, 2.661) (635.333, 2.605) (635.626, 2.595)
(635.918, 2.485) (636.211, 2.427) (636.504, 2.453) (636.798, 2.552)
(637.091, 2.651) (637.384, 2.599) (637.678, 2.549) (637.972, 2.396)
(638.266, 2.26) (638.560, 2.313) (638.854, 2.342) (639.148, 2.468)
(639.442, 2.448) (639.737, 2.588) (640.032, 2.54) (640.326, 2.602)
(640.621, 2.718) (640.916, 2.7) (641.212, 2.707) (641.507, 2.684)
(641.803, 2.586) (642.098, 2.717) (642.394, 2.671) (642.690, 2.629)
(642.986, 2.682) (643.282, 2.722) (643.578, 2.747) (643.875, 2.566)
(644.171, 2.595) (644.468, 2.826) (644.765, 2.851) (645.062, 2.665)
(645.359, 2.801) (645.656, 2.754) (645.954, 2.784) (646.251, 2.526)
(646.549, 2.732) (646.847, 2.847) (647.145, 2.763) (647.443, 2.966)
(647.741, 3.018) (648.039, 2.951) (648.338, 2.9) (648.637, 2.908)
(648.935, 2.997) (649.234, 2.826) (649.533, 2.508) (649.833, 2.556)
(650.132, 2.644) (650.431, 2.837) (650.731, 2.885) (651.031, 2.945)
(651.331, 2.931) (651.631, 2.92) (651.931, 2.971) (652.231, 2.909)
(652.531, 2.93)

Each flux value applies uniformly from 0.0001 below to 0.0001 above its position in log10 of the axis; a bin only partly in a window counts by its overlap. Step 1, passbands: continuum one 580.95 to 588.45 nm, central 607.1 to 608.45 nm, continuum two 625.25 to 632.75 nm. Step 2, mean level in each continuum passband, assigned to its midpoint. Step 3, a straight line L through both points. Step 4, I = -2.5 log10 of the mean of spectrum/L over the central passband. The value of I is -0.147 mag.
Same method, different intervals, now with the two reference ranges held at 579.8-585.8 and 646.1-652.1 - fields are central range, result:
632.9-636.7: 0.06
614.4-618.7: 0.17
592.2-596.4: 0.16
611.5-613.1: 0.06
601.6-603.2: 0.06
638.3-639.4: 0.16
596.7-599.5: 0.11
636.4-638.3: 0.09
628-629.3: 0.20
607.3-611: 0.01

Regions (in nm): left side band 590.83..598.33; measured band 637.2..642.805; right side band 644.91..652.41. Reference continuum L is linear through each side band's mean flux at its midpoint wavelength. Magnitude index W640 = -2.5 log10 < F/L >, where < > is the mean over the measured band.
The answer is 0.06 mag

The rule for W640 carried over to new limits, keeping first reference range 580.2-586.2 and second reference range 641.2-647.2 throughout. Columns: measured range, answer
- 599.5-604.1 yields 0.05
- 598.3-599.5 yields 0.07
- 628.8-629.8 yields 0.16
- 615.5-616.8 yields 0.27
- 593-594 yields 0.11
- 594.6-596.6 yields 0.15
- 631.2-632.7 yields 0.07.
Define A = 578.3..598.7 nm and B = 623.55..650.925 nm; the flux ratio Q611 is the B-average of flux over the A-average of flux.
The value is 1.2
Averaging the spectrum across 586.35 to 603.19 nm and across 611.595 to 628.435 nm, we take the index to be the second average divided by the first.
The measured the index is 1.0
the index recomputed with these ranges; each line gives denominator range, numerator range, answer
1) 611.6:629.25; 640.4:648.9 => 1.32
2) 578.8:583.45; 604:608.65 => 1.09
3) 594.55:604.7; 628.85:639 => 1.12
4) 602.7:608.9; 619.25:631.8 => 0.83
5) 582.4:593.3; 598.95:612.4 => 1.24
